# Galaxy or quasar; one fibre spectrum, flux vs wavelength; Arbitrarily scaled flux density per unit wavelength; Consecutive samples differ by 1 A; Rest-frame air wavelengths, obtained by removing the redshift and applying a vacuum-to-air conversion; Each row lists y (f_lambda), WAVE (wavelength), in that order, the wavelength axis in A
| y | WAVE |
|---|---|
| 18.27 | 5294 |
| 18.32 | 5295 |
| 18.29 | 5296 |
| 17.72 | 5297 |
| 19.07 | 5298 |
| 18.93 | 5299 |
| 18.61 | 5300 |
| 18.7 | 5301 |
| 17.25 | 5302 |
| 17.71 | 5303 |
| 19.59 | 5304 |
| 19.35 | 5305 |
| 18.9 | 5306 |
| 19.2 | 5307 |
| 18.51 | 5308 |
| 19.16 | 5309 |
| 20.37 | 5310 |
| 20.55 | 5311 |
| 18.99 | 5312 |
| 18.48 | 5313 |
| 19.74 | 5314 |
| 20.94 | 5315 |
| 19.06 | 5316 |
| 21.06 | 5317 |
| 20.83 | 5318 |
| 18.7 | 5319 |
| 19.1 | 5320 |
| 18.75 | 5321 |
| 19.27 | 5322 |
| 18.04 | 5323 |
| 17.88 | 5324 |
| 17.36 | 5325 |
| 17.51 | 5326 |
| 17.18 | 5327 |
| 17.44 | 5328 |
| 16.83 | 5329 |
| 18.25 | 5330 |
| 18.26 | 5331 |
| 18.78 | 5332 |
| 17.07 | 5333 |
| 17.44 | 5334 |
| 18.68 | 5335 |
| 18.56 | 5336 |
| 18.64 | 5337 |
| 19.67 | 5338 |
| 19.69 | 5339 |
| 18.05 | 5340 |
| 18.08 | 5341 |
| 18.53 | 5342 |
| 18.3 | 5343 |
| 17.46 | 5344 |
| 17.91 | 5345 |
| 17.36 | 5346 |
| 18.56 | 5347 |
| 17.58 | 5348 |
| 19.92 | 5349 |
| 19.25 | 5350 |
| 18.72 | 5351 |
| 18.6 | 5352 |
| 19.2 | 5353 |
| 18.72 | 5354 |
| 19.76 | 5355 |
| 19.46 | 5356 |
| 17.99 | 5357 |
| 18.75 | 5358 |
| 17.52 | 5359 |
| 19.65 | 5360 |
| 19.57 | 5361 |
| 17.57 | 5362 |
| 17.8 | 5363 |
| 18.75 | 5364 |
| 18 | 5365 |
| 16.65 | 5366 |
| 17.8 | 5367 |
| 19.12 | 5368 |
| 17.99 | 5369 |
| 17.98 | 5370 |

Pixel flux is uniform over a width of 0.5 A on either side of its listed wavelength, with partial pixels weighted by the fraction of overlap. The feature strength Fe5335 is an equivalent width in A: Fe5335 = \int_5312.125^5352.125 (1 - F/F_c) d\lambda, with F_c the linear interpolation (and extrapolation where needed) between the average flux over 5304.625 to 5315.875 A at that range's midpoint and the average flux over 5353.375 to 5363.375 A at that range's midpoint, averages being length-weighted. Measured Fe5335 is 1.2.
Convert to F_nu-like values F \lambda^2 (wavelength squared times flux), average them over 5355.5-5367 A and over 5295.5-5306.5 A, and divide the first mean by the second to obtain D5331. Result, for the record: 1.0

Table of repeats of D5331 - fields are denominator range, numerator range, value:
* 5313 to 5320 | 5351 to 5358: 0.97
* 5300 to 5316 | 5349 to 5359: 1.01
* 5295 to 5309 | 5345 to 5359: 1.02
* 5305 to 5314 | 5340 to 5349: 0.95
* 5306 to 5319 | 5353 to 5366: 0.96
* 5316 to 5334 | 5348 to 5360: 1.04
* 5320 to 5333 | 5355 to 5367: 1.04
